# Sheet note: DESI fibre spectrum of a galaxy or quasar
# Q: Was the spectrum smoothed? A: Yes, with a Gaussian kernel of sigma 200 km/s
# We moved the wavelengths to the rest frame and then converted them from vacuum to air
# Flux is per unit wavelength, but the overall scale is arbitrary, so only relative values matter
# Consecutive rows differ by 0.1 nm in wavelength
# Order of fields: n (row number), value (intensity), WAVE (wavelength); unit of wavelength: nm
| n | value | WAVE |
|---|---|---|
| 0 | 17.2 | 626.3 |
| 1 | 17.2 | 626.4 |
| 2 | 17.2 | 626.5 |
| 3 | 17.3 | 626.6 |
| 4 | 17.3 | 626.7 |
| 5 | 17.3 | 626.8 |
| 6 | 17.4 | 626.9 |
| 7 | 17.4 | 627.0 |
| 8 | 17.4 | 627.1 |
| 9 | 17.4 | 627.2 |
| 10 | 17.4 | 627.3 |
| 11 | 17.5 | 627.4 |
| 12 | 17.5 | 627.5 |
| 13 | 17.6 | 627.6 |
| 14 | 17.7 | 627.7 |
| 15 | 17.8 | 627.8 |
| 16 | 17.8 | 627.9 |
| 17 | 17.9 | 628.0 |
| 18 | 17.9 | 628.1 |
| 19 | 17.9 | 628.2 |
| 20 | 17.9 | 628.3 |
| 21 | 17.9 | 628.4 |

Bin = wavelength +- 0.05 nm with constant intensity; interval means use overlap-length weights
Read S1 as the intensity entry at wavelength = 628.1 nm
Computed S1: 17.9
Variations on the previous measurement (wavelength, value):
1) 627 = 17.4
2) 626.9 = 17.4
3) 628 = 17.9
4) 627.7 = 17.7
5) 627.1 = 17.4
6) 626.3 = 17.2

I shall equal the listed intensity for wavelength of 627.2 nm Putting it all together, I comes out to 17.4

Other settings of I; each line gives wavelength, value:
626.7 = 17.3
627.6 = 17.6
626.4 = 17.2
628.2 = 17.9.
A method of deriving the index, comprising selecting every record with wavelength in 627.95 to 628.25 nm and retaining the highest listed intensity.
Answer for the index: 17.9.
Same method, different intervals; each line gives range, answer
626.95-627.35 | 17.4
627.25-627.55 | 17.5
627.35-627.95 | 17.8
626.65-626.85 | 17.3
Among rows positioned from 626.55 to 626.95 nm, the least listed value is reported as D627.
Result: 17.3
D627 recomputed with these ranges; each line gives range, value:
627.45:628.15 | 17.5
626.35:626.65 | 17.2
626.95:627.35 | 17.4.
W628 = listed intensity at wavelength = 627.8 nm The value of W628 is 17.8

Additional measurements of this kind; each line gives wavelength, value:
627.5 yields 17.5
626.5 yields 17.2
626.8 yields 17.3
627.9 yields 17.8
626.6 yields 17.3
